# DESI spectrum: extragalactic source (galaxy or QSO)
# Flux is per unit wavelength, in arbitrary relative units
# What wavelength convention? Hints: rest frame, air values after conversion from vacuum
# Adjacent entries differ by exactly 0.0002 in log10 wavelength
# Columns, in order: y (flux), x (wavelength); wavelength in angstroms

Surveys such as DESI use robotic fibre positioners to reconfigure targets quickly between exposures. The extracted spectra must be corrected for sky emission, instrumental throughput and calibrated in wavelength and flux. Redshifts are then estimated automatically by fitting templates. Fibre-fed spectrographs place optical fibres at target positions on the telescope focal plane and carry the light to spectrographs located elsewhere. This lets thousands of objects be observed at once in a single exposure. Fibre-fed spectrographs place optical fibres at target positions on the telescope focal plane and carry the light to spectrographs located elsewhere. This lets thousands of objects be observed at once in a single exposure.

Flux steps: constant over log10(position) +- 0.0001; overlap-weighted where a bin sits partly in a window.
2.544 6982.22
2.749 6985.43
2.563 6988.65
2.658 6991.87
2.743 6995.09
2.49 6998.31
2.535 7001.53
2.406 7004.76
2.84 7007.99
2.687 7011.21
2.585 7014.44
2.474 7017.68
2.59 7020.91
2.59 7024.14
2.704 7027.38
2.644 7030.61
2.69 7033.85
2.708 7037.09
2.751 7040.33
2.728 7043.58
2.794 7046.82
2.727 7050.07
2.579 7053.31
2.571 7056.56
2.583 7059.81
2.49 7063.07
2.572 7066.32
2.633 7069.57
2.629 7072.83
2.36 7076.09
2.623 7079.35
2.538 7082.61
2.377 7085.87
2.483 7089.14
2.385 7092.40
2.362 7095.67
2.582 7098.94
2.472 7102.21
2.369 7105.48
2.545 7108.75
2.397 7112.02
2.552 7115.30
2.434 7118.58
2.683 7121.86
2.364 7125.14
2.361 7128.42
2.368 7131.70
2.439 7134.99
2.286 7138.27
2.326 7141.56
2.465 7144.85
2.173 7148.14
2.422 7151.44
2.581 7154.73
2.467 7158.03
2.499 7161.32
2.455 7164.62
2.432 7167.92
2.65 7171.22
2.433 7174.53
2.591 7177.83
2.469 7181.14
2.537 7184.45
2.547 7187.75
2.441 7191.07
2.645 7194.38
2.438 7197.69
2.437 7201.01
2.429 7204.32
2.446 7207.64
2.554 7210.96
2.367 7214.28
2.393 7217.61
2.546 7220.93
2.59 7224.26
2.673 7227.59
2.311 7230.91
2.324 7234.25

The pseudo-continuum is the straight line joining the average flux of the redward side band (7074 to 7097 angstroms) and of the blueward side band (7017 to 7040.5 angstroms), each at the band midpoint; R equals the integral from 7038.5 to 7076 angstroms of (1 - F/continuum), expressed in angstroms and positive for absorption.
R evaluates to -1.2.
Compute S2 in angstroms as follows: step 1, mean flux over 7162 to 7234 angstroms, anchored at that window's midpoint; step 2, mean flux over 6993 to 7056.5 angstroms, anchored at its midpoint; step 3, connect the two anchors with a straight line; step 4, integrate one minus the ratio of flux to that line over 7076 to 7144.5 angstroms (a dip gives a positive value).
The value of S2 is 3.3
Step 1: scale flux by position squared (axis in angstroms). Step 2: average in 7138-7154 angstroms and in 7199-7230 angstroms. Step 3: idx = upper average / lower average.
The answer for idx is 1.1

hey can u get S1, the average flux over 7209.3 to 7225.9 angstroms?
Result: 2.49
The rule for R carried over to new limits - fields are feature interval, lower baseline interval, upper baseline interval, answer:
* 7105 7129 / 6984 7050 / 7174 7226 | 0.9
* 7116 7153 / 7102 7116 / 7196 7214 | 0.9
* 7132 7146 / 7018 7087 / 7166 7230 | 1.0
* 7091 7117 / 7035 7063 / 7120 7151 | 0.3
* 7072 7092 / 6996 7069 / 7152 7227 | 0.7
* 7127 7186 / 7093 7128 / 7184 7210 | 0.9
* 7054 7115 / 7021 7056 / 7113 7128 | 1.8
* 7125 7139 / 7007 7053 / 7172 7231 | 1.1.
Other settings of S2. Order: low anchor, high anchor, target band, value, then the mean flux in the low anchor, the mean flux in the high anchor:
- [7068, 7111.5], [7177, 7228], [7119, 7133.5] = 0.28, 2.49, 2.5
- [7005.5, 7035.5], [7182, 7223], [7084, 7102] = 0.94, 2.64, 2.48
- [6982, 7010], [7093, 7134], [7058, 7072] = -0.28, 2.62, 2.46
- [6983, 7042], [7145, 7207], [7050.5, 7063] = 0.05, 2.63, 2.48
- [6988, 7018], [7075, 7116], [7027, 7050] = -1.51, 2.6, 2.46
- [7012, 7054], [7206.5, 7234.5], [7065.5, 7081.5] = 0.36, 2.66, 2.47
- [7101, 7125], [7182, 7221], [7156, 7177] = -0.11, 2.49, 2.48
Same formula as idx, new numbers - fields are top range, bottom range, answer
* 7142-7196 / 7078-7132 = 1.03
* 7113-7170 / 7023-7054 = 0.93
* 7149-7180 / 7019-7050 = 0.96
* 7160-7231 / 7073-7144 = 1.05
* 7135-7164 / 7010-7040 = 0.95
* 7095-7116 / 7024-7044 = 0.94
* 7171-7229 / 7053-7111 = 1.03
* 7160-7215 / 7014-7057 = 0.98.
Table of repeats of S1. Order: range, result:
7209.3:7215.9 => 2.46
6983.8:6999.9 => 2.64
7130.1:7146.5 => 2.38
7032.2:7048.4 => 2.73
